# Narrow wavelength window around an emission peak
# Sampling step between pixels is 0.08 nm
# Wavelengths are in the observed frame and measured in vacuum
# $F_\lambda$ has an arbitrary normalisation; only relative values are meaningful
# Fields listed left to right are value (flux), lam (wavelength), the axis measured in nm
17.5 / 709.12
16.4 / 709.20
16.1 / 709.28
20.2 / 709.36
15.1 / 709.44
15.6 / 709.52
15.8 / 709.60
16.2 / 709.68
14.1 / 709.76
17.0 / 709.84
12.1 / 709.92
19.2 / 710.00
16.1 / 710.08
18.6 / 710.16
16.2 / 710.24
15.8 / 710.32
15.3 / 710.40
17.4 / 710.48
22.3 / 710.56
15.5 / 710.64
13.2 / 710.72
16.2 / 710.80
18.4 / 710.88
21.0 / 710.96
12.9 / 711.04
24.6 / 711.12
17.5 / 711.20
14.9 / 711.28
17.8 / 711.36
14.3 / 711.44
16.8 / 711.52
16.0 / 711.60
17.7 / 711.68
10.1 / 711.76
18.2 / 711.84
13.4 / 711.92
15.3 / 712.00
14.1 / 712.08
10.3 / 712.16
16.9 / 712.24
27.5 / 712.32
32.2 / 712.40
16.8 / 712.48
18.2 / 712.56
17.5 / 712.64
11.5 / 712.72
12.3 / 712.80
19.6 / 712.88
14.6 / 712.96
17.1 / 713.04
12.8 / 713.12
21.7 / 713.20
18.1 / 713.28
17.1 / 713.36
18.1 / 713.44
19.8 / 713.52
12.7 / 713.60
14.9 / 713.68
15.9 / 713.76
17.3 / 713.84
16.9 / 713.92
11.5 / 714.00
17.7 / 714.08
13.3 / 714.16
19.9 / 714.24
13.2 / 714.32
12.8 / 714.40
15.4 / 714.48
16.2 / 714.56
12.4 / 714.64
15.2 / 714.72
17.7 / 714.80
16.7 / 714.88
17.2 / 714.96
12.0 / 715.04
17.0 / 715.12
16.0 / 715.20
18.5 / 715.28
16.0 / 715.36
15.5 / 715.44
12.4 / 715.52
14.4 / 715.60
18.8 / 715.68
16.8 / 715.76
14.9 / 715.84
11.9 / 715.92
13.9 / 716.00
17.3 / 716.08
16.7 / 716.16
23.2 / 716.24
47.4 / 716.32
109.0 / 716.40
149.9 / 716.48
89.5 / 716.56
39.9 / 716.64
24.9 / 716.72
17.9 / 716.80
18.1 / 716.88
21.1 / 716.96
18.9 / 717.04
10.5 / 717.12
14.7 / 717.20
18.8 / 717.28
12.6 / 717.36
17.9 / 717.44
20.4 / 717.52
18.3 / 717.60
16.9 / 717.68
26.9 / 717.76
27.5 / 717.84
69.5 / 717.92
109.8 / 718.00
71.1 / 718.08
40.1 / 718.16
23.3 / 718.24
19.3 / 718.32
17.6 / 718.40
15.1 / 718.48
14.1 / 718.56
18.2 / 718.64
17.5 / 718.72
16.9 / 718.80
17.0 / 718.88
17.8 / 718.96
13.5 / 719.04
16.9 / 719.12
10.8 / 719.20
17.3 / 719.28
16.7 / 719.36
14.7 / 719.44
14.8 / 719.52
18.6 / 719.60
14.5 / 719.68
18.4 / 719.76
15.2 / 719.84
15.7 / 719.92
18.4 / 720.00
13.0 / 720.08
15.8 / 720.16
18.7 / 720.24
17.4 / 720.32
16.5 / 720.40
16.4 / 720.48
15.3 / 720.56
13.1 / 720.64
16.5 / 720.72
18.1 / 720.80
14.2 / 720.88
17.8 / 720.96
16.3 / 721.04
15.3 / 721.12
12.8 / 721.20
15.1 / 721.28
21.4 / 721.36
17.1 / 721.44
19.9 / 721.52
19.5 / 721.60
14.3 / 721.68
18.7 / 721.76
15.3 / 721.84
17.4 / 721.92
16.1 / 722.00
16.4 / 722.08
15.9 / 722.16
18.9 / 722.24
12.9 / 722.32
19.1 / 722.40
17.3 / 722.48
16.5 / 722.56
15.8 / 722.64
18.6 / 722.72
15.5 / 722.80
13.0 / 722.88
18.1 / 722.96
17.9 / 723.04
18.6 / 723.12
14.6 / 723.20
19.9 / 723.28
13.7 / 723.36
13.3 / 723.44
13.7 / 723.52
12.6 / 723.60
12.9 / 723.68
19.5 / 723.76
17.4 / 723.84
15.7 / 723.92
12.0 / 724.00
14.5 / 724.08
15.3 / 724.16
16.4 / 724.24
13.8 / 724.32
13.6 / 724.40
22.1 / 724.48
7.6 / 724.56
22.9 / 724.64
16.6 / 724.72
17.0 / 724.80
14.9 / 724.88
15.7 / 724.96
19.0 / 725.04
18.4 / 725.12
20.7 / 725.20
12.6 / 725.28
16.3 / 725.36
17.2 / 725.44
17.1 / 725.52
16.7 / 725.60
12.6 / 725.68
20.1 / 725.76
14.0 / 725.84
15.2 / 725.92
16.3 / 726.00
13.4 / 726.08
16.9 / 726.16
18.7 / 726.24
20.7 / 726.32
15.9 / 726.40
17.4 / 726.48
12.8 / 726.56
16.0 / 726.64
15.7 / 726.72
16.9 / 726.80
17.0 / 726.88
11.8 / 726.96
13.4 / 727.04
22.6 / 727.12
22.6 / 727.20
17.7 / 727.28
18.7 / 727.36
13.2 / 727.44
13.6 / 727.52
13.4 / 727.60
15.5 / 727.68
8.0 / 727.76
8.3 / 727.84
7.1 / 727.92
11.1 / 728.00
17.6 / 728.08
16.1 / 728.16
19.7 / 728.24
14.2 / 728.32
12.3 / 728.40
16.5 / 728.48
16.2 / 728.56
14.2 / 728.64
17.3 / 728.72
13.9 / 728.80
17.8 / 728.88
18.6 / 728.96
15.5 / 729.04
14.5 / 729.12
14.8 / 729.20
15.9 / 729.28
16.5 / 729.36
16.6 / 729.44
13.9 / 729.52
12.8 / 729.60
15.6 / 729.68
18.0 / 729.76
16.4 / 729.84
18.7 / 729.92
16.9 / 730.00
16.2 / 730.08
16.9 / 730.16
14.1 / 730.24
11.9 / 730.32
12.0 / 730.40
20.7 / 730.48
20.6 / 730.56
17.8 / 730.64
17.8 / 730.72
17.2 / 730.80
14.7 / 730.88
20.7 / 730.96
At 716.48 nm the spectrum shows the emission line [S II]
